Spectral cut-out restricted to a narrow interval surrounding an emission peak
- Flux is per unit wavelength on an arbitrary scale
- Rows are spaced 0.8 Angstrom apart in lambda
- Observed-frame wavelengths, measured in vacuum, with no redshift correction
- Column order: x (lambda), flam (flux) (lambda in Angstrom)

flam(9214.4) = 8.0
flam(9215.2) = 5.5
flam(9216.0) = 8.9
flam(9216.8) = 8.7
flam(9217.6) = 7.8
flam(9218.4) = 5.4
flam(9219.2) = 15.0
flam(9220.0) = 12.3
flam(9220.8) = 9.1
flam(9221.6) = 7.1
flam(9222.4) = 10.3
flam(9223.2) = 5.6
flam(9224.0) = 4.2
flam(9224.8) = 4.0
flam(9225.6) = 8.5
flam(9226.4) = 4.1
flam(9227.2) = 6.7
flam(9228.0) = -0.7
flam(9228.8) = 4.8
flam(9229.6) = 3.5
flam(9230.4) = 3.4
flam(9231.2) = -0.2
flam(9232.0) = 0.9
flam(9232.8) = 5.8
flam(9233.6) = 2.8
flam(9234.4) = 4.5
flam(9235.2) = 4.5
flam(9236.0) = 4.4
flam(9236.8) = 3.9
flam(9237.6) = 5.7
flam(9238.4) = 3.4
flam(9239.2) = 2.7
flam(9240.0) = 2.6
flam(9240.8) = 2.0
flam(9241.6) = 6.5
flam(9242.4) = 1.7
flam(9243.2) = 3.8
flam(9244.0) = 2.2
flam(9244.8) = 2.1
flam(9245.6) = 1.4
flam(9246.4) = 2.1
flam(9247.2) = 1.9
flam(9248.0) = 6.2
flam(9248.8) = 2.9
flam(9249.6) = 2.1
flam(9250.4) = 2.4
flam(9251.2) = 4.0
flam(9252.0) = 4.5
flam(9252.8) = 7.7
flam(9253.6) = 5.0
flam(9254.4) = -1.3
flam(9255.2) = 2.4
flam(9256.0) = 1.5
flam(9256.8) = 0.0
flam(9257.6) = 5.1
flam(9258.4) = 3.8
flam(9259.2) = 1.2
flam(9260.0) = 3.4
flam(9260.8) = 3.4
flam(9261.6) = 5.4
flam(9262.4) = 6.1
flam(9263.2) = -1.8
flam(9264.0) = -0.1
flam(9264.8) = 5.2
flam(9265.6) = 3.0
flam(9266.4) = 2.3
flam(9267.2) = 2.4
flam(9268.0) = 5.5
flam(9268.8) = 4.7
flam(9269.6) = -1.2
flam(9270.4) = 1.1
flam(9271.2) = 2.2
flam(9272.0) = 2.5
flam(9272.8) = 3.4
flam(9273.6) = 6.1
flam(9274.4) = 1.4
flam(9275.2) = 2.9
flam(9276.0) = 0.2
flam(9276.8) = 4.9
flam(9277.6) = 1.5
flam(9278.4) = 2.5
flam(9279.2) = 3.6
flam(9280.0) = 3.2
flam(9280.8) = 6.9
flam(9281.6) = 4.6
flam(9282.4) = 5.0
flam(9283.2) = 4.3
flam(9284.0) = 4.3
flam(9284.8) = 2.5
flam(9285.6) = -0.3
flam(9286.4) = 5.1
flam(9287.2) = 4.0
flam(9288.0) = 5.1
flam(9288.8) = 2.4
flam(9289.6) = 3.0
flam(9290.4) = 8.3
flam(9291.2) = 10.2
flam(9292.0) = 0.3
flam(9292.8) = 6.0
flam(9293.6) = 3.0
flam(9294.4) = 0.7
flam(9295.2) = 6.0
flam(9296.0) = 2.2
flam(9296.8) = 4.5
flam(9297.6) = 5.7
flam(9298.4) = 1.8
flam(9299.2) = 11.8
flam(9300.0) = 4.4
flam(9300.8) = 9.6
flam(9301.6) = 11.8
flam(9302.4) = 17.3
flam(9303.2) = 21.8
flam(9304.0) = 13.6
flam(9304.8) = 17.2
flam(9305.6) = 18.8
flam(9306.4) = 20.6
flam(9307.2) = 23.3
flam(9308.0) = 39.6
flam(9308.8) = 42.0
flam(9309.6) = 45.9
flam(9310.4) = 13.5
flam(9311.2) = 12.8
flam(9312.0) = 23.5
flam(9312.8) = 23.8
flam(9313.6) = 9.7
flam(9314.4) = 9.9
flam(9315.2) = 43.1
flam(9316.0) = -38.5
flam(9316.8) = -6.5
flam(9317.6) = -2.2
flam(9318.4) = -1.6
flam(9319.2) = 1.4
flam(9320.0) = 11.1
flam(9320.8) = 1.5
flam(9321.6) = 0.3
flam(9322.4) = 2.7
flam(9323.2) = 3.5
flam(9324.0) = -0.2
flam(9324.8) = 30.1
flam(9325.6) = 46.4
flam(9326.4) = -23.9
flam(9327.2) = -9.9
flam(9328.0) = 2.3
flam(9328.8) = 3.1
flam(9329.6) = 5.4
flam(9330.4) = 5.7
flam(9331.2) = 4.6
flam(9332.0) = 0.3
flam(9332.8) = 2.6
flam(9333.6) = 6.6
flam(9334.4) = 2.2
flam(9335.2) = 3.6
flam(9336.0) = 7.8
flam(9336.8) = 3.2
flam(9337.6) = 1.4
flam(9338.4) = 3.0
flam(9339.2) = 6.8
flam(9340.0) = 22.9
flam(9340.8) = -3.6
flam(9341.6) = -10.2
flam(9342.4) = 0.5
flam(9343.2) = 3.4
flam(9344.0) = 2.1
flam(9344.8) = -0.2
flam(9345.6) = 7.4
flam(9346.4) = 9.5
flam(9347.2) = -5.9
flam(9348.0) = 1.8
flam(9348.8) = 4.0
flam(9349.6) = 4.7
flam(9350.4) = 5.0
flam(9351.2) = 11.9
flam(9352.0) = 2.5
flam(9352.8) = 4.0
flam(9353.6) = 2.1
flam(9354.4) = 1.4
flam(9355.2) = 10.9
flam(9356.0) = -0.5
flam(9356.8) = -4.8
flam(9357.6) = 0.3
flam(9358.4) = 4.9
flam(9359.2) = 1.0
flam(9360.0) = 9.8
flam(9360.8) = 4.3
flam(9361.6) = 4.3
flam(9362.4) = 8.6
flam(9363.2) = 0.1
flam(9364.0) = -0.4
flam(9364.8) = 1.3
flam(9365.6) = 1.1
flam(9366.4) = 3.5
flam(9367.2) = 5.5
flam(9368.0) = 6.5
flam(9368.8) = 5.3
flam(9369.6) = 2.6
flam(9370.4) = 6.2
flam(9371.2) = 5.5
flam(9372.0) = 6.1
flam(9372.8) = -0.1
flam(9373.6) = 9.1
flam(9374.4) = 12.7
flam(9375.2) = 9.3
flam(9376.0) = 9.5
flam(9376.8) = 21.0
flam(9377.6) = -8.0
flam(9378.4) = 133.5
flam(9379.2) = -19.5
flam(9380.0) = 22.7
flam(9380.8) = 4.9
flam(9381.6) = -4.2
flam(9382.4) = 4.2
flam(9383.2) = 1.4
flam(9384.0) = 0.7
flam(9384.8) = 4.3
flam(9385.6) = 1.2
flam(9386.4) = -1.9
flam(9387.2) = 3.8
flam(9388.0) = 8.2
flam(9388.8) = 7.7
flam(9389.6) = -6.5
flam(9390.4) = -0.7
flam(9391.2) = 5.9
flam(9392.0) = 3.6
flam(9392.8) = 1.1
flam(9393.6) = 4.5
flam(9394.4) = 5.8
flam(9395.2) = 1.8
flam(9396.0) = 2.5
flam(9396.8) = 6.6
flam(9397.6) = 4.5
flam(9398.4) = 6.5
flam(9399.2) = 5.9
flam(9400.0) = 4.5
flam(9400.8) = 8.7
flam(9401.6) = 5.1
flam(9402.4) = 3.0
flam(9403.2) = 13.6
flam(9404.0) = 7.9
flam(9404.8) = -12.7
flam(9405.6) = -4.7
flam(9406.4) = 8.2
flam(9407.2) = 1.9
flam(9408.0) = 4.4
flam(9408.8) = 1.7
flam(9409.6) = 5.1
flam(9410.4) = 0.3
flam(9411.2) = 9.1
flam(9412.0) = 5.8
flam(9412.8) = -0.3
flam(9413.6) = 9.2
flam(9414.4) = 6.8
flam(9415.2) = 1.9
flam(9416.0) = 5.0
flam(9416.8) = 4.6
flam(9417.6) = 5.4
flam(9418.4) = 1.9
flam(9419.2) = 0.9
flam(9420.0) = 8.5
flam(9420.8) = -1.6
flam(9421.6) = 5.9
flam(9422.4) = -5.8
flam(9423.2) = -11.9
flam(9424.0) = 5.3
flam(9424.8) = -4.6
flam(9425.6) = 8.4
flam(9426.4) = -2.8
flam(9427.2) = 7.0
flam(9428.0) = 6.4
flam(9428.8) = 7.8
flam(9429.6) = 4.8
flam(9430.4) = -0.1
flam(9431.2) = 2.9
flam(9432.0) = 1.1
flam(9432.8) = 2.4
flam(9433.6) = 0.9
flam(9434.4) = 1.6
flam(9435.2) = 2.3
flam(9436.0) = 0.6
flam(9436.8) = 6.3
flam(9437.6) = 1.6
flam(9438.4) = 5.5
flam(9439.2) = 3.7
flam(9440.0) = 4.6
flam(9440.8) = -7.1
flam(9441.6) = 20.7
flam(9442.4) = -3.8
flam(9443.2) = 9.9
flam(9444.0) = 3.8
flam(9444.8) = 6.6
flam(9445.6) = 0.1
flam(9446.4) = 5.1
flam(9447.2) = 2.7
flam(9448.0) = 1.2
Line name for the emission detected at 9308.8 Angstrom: [O III]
